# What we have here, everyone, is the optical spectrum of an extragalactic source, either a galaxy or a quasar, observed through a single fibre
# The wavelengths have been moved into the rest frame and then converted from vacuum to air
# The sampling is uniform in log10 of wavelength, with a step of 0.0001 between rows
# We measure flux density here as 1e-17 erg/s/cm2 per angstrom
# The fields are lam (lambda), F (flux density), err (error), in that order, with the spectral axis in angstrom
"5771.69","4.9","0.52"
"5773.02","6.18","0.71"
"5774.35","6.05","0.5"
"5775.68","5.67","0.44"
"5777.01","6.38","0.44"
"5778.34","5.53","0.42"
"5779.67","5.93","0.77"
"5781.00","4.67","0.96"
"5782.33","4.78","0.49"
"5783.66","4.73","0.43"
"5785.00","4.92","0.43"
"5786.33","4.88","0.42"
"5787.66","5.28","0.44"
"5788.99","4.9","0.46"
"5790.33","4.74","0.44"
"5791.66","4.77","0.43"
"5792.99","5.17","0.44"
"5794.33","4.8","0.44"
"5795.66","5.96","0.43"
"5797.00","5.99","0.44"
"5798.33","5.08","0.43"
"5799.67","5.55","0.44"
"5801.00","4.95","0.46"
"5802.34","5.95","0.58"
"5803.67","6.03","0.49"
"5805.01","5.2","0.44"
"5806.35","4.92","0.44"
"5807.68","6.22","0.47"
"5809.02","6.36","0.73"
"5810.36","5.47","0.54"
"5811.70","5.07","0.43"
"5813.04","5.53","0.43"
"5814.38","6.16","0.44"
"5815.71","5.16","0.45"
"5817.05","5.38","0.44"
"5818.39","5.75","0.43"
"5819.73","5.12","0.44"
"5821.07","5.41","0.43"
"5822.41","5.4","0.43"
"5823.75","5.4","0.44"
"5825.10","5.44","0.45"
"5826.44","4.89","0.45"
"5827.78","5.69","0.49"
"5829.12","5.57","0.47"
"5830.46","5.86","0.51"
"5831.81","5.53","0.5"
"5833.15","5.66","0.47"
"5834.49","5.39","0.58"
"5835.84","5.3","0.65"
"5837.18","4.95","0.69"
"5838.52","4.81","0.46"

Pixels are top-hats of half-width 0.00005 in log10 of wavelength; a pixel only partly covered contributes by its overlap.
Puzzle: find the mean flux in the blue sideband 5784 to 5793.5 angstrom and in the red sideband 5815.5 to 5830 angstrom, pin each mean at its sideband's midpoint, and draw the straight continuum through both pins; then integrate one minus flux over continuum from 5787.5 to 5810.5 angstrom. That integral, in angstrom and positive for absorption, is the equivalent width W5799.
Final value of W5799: -1.5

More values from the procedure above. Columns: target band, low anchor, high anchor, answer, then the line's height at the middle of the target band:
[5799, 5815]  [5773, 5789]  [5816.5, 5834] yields -0.56 angstrom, 5.43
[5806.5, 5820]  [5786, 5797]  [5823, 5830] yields -0.79 angstrom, 5.3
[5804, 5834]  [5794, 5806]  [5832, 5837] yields -0.33 angstrom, 5.45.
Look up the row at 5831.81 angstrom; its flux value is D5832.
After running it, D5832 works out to 5.53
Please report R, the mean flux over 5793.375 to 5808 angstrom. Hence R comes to 5.49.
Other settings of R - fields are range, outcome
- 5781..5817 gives 5.32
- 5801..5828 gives 5.51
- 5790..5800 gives 5.27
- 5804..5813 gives 5.55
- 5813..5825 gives 5.47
